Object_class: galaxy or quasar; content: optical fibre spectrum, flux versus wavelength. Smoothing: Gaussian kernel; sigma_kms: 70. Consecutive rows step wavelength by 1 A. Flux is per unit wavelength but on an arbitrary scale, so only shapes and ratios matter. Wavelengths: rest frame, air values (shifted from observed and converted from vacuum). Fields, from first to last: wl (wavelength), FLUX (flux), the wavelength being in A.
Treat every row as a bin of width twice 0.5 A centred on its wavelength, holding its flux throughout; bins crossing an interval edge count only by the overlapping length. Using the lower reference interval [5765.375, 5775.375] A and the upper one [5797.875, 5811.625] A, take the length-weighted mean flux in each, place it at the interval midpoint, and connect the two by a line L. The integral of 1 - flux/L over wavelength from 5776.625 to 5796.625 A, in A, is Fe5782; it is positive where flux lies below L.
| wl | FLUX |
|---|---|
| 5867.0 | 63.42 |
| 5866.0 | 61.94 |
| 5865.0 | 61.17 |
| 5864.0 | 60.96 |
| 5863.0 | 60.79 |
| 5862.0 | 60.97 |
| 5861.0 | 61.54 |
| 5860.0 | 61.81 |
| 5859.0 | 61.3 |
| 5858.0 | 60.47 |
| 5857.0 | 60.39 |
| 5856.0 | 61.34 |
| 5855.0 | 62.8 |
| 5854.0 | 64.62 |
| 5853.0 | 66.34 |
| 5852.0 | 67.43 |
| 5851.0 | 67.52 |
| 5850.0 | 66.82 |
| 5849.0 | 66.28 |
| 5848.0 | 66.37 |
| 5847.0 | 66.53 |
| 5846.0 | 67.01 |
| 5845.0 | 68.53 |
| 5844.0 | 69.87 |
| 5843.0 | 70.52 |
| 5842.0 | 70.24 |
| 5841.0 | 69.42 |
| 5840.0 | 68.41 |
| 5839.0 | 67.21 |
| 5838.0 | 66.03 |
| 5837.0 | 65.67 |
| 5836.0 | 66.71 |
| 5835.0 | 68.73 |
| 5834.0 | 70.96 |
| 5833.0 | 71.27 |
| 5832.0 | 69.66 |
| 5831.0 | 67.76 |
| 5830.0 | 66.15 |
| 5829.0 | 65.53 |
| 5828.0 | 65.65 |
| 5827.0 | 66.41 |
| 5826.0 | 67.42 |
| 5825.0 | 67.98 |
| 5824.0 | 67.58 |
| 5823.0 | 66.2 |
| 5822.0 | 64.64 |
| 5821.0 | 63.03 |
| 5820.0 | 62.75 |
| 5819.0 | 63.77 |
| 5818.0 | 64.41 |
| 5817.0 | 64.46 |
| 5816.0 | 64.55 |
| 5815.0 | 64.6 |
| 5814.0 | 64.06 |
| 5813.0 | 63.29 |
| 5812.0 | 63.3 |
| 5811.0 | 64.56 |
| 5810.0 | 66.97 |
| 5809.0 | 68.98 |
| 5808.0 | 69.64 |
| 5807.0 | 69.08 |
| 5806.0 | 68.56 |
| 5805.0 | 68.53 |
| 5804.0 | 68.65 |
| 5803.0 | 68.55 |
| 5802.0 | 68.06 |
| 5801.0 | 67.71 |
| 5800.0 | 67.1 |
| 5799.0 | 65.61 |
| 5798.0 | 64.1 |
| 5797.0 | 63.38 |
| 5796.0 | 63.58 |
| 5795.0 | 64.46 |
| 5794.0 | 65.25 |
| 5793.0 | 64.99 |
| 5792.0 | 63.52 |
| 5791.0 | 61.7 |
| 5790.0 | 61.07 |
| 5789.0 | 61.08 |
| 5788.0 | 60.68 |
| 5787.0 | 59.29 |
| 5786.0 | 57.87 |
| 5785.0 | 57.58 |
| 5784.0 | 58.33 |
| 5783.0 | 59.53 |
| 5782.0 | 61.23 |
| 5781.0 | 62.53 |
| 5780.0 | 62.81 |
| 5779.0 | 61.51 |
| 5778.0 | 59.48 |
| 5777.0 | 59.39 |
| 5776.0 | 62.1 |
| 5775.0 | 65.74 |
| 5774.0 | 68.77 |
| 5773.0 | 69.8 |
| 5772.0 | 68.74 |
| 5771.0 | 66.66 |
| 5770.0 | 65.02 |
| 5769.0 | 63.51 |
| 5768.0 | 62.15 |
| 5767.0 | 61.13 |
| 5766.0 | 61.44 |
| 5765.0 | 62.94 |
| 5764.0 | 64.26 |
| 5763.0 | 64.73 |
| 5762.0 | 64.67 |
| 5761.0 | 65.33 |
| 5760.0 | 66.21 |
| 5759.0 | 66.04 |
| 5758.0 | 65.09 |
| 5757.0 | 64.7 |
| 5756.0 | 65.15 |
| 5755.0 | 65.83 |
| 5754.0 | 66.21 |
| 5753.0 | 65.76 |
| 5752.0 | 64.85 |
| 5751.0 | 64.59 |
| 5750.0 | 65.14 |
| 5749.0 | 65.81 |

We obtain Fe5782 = 1.5 A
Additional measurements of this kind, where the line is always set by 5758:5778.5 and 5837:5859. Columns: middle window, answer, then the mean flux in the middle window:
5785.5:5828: 0.2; 65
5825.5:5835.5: -0.3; 68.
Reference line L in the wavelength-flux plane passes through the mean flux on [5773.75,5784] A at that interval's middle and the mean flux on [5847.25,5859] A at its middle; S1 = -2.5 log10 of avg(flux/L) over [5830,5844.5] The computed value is -0.077 mag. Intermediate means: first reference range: 62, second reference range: 64.5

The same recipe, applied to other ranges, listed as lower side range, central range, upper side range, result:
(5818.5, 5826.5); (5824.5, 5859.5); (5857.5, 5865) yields -0.06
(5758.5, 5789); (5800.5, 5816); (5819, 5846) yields -0.02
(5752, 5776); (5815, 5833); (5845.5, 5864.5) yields -0.03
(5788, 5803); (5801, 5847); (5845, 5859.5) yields -0.04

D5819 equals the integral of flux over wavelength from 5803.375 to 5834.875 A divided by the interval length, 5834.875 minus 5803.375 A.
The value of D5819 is 66.5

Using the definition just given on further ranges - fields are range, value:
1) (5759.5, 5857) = 65.2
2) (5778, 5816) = 64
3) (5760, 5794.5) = 62.8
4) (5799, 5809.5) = 68.3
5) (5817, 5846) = 67.2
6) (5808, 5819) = 65.1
